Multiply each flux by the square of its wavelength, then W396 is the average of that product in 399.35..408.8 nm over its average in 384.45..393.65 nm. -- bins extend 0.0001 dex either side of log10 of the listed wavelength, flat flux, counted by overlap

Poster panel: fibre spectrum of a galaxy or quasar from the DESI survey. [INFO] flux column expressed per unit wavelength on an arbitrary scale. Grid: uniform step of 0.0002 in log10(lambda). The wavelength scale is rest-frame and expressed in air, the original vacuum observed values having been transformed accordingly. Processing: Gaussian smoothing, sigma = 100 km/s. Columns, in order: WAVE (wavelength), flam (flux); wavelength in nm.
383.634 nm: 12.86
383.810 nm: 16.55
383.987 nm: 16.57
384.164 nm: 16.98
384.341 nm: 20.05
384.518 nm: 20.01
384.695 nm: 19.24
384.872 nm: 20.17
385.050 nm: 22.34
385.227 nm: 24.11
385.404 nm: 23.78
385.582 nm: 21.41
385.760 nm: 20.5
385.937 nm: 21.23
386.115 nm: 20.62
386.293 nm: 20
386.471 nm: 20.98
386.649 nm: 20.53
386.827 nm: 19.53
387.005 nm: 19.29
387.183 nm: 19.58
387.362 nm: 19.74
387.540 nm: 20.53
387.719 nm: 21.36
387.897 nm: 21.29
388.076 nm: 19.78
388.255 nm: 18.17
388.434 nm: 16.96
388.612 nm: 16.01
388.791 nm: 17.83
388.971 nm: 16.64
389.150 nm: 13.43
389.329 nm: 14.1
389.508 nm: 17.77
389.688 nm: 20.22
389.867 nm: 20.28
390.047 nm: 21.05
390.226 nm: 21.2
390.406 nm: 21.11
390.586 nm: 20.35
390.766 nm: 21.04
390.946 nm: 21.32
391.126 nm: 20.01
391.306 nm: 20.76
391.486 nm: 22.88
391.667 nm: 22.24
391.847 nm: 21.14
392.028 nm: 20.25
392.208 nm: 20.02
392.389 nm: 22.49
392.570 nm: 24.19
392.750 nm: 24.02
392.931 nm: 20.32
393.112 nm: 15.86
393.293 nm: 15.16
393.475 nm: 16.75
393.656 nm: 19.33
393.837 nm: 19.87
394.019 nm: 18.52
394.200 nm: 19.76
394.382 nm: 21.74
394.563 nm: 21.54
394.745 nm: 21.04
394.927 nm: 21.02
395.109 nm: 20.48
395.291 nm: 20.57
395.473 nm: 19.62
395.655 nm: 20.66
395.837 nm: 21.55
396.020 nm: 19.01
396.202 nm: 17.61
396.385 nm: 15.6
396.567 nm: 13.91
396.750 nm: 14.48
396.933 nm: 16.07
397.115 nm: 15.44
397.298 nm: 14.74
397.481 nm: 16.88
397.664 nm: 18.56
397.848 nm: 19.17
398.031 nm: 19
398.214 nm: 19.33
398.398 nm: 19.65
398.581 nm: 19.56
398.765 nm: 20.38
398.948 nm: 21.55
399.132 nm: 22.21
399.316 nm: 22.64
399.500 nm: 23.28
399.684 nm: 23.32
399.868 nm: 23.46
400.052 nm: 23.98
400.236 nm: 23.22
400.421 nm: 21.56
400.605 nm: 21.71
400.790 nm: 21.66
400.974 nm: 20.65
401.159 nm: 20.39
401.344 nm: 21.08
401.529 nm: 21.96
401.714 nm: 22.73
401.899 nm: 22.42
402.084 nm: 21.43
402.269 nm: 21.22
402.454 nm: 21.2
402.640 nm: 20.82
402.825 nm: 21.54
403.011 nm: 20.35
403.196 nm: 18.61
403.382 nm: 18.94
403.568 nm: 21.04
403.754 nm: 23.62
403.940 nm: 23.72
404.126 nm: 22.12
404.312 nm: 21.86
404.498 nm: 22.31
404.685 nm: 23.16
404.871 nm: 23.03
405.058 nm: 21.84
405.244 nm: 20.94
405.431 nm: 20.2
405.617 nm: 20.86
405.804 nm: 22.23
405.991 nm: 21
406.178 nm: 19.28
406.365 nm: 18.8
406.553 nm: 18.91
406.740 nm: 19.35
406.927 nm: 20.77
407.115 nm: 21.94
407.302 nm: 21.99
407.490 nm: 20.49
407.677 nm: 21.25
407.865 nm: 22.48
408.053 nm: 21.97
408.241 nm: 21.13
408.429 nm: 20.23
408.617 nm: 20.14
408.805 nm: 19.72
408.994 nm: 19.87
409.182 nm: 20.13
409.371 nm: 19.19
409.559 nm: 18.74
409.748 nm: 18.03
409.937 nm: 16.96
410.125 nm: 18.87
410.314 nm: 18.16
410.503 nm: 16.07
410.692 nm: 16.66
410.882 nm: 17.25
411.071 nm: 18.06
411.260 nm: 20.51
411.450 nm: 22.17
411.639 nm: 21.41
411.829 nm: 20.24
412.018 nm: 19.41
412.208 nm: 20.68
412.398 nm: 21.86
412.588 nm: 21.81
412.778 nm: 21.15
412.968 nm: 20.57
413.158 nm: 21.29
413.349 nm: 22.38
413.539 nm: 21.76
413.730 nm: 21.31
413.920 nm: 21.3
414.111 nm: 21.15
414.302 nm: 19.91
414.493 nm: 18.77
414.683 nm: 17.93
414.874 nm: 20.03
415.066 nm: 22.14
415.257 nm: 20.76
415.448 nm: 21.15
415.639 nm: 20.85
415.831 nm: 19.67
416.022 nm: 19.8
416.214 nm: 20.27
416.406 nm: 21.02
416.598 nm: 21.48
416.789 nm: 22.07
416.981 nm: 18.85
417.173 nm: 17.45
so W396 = 1.16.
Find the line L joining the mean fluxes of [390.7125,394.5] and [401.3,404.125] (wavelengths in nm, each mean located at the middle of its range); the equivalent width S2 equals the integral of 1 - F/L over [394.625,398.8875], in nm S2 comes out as 0.471 nm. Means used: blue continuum 20.4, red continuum 21.4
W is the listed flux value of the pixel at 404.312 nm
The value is 21.86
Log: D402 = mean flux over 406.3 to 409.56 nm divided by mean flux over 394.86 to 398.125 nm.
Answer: 1.14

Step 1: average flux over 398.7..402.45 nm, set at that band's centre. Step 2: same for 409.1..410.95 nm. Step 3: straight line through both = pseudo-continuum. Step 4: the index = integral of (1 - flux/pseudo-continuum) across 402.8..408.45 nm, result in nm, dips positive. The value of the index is -0.373 nm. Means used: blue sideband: 22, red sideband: 18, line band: 21.2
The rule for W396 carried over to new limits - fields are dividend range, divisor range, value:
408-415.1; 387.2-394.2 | 1.13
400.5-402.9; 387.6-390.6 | 1.23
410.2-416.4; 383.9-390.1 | 1.18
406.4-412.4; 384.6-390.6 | 1.12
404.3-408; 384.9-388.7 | 1.14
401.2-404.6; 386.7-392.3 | 1.18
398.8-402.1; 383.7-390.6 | 1.22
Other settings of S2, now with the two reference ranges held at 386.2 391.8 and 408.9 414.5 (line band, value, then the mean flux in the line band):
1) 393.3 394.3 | 0.05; 18.5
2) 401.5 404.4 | -0.25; 21.5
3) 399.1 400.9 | -0.27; 22.7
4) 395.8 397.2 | 0.22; 16.5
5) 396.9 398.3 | 0.16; 17.5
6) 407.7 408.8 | -0.07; 21.1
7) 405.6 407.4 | -0.06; 20.5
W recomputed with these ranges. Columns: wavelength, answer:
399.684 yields 23.32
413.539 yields 21.76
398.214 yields 19.33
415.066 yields 22.14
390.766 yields 21.04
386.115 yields 20.62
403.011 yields 20.35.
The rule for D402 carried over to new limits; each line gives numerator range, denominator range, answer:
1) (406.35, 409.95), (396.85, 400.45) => 1.00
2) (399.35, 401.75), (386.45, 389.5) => 1.20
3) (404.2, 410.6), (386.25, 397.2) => 1.05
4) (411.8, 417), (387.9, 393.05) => 1.04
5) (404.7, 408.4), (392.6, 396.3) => 1.06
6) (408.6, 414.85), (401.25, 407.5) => 0.93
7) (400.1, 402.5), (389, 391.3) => 1.12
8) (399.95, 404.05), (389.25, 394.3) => 1.07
